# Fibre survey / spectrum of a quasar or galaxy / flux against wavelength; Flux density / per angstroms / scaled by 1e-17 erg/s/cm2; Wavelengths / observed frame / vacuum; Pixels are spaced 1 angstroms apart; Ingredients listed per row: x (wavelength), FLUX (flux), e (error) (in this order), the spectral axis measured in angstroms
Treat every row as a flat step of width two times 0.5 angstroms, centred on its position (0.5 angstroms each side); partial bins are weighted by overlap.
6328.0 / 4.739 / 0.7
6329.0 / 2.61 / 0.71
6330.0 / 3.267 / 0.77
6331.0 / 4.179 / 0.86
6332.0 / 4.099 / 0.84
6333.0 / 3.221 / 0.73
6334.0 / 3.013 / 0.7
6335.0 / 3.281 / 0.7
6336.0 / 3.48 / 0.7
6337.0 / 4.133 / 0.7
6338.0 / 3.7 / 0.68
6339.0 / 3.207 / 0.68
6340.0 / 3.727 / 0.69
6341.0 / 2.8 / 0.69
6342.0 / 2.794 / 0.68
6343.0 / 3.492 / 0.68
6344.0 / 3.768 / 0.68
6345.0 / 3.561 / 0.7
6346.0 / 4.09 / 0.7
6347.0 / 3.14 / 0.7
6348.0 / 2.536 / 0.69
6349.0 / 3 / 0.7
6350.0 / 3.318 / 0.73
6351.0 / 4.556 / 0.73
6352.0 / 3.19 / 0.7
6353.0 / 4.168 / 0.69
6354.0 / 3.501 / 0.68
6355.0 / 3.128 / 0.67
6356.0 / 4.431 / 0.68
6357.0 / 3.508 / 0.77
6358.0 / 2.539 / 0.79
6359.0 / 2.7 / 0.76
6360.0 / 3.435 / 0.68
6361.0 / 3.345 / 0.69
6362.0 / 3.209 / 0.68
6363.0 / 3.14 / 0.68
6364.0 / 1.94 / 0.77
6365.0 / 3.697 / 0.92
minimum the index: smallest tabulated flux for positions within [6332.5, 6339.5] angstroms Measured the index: 3.013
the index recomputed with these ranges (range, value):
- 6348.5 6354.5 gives 3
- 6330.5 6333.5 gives 3.221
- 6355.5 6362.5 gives 2.539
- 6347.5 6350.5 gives 2.536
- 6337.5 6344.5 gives 2.794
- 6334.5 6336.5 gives 3.281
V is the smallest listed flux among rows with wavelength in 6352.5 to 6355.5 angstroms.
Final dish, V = 3.128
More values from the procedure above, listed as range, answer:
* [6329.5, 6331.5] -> 3.267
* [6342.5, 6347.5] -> 3.14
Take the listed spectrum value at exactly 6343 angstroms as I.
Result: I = 3.492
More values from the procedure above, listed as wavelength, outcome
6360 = 3.435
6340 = 3.727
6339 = 3.207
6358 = 2.539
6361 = 3.345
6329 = 2.61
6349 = 3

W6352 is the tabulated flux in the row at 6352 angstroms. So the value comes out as 3.19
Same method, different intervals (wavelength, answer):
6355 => 3.128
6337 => 4.133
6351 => 4.556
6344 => 3.768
